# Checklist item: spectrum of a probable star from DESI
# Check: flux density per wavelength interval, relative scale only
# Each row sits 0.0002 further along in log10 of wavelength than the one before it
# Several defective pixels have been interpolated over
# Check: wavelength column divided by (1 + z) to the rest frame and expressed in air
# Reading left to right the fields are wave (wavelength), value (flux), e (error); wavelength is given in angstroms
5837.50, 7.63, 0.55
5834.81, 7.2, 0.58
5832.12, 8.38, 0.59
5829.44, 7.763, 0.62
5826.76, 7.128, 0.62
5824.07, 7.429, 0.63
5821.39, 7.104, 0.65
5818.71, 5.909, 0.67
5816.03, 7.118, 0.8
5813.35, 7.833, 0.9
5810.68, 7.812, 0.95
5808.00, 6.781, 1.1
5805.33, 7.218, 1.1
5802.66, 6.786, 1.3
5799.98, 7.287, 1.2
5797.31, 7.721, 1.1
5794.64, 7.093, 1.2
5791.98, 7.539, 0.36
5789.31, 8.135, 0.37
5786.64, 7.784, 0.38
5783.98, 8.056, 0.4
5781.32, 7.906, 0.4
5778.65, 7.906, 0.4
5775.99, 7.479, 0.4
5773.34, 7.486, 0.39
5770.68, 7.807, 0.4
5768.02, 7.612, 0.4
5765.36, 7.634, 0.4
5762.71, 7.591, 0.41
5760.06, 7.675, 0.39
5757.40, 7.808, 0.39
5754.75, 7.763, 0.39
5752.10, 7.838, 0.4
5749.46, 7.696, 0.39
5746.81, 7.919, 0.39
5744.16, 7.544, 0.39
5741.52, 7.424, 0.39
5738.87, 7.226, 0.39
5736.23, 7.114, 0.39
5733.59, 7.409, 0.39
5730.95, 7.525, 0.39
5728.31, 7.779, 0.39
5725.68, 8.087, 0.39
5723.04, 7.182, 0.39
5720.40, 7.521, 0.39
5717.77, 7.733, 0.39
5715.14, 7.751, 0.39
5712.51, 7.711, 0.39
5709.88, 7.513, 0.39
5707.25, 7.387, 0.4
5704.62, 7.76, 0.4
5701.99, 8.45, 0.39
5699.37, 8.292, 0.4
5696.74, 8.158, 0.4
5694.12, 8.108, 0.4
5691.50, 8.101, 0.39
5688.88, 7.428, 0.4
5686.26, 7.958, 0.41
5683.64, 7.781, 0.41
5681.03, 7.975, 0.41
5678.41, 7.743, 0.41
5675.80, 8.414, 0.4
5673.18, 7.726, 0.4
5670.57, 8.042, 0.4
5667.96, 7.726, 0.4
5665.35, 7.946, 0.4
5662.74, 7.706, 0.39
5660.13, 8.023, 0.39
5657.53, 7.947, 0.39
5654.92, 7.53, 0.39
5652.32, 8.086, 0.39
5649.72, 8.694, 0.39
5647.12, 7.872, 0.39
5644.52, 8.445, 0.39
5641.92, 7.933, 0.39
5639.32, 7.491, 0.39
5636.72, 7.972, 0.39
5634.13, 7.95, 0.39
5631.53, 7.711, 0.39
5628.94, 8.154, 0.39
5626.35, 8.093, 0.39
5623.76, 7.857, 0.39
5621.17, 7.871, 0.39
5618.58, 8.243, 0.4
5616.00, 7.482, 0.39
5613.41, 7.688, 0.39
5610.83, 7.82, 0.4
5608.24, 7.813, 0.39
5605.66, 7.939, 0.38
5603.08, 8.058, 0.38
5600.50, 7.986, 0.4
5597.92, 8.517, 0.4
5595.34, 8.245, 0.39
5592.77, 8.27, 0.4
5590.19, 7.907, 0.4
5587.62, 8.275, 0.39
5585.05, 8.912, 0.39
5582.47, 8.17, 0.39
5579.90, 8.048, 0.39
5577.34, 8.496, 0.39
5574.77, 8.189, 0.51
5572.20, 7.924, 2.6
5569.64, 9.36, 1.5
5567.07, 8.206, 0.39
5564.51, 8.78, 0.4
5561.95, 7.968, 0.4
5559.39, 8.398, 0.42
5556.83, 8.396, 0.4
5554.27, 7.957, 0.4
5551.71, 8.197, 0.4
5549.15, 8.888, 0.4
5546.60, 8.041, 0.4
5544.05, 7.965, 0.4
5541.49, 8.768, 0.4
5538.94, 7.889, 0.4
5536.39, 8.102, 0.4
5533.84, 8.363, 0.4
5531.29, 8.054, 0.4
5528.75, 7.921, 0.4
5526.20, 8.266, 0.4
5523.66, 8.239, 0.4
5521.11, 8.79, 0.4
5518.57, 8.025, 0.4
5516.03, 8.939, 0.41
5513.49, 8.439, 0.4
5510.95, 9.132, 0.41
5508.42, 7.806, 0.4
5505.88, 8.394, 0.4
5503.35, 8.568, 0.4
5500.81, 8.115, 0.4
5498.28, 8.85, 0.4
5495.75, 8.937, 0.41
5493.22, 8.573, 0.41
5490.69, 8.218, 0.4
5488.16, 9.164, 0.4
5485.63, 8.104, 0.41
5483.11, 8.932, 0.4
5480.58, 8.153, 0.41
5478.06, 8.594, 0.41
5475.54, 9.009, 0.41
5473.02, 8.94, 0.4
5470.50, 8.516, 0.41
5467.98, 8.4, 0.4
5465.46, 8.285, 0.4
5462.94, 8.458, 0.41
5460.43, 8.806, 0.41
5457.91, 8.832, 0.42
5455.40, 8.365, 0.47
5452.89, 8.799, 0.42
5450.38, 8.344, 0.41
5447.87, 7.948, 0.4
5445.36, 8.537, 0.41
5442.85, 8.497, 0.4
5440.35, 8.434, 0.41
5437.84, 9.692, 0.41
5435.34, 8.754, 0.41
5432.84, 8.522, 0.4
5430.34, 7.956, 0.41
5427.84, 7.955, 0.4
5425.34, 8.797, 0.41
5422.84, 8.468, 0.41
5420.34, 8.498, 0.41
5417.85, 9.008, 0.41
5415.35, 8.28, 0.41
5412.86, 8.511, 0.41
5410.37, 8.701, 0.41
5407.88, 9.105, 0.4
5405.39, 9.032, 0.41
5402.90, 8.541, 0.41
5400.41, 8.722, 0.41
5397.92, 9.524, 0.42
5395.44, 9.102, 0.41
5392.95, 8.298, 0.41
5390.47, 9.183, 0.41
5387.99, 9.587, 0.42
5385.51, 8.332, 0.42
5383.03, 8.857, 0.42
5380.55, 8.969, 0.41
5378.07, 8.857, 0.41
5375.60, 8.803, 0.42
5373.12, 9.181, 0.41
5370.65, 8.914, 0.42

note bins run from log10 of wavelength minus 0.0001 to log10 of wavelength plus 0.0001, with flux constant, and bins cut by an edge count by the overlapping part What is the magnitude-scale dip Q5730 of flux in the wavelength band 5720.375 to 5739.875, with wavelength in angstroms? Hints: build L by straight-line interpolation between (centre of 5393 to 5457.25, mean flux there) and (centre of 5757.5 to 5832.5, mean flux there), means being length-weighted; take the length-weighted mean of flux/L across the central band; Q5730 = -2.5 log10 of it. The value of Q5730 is 0.030 mag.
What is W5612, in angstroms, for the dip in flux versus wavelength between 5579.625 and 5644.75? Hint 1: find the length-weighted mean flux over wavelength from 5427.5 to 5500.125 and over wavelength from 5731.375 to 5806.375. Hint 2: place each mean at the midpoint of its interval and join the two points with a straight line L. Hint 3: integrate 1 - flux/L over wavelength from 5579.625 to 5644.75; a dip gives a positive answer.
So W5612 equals 0.57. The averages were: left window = 8.58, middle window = 8.02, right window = 7.59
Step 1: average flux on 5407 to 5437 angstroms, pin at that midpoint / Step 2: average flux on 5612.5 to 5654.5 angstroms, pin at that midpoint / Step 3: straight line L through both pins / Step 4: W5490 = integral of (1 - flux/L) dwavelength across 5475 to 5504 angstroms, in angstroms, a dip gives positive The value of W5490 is -0.8 angstroms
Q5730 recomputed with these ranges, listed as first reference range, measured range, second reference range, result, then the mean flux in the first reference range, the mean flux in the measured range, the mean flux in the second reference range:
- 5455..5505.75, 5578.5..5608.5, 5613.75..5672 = -0.01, 8.59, 8.19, 7.94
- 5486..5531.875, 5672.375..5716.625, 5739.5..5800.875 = 0.00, 8.47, 7.9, 7.68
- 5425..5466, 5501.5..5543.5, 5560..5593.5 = 0.01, 8.53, 8.34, 8.35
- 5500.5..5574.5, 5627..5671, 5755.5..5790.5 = 0.01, 8.34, 7.95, 7.76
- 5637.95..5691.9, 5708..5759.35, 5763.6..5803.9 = 0.02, 7.93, 7.61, 7.62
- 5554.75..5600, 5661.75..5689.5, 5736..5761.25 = 0.01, 8.34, 7.87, 7.62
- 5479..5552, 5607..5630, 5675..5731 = 0.03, 8.41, 7.89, 7.84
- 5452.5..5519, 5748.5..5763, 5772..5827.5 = -0.02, 8.57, 7.74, 7.41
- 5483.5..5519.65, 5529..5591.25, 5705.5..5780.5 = 0.00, 8.53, 8.3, 7.61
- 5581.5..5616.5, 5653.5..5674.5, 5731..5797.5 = 0.01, 8.09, 7.83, 7.64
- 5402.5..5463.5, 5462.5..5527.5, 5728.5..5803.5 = -0.02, 8.6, 8.53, 7.61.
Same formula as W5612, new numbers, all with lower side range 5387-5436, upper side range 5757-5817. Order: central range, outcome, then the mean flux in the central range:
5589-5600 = -0.1 angstroms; 8.22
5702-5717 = 0.2 angstroms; 7.7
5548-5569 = -0.3 angstroms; 8.37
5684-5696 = -0.1 angstroms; 7.9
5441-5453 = 0.3 angstroms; 8.39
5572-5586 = -0.2 angstroms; 8.3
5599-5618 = 0.6 angstroms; 7.85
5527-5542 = 0.3 angstroms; 8.16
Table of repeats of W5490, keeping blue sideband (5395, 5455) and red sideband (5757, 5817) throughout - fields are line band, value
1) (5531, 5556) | 0.2 angstroms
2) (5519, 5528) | 0.0 angstroms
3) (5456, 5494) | -0.4 angstroms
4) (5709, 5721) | 0.2 angstroms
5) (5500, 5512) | 0.0 angstroms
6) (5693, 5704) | -0.6 angstroms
